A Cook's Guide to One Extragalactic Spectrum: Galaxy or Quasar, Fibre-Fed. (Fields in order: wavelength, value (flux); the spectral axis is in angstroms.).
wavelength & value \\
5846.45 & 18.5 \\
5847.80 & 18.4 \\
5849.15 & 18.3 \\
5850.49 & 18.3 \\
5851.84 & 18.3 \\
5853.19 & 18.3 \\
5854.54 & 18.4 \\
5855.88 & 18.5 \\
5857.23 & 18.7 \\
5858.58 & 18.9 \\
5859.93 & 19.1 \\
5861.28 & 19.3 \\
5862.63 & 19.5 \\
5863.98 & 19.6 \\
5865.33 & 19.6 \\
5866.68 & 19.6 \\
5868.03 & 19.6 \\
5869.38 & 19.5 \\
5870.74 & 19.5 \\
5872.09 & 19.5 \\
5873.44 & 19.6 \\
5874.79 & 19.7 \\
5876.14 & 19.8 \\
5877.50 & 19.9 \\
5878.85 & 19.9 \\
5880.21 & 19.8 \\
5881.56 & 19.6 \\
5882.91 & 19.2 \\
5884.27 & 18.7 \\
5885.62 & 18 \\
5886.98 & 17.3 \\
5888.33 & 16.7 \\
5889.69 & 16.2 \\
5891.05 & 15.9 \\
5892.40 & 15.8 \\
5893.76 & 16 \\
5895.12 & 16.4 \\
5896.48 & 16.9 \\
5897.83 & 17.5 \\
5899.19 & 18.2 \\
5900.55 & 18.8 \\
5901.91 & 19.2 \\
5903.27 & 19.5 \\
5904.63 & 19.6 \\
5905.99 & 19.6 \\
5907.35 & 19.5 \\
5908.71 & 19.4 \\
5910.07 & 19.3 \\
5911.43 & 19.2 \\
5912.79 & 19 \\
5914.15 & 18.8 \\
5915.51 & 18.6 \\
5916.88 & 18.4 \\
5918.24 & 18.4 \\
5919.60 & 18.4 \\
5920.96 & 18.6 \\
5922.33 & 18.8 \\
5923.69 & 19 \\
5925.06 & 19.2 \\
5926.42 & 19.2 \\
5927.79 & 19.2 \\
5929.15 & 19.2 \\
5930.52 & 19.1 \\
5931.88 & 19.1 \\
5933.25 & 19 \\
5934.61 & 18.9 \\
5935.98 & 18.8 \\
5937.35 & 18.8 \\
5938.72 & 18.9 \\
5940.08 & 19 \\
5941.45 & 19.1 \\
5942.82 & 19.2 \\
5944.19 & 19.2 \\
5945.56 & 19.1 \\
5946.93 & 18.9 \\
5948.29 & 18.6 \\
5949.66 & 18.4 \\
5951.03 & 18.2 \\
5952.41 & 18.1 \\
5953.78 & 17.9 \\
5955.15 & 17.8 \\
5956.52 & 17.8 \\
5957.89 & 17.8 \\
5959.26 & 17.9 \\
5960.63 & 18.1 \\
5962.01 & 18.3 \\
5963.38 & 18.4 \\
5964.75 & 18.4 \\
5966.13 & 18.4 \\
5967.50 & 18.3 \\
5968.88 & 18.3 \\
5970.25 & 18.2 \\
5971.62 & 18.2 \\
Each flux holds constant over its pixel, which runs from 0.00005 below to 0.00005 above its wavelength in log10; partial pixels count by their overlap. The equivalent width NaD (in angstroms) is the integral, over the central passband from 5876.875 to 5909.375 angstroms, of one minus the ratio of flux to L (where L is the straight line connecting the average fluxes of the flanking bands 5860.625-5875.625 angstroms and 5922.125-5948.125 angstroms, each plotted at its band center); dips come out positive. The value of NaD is 1.9 angstroms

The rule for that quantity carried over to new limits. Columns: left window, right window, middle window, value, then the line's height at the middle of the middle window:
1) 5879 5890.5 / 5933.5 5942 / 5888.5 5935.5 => 0.4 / 18.6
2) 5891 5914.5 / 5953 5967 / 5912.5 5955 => -1.4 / 18.2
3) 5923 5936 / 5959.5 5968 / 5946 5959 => 0.3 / 18.6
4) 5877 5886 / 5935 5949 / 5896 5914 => 0.3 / 19.2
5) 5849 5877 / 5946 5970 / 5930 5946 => -0.5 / 18.4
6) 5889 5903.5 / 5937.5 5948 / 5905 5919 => -0.9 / 17.8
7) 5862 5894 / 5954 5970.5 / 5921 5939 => -0.6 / 18.4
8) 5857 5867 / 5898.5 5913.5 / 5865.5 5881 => -0.3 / 19.3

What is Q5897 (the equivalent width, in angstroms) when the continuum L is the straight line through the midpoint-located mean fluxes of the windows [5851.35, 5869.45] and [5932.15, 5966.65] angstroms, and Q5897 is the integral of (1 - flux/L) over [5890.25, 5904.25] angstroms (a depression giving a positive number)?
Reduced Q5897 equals 1.03 angstroms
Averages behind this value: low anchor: 19.1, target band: 17.5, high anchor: 18.5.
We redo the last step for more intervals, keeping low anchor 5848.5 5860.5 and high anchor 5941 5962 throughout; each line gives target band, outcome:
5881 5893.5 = 0.72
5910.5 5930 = -0.45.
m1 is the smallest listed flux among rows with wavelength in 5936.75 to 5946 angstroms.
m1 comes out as 18.8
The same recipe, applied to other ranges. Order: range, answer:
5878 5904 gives 15.8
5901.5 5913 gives 19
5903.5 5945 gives 18.4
